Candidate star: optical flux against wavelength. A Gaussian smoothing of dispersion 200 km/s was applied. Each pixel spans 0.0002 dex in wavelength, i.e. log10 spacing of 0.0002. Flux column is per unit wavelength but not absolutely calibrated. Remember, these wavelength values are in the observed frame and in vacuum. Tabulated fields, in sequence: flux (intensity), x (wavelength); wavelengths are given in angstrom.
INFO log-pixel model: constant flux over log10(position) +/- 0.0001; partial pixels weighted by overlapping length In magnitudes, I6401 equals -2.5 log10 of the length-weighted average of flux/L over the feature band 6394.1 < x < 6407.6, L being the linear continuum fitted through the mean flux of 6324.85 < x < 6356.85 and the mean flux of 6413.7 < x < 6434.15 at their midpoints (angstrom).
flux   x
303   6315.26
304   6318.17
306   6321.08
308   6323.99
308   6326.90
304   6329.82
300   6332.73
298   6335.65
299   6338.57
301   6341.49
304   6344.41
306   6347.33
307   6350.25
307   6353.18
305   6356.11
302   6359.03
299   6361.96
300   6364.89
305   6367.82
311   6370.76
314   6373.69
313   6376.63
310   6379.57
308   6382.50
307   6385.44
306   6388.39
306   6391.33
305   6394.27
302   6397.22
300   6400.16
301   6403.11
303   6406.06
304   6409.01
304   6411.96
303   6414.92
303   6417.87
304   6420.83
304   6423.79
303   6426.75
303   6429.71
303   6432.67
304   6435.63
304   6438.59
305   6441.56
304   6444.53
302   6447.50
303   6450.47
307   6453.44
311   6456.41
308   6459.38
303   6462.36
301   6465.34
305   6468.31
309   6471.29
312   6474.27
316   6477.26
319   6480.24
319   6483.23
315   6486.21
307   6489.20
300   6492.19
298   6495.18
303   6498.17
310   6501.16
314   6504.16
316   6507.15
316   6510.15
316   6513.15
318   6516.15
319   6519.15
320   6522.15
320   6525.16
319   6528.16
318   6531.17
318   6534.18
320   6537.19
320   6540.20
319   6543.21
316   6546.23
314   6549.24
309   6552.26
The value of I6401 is 0.01 mag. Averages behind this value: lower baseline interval 304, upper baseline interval 303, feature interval 302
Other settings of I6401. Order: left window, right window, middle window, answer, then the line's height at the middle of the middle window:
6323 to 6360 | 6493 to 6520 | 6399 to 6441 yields 0.016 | 308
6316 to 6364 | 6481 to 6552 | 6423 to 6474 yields 0.019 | 310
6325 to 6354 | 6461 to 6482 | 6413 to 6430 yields 0.014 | 307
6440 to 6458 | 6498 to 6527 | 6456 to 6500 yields 0.006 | 310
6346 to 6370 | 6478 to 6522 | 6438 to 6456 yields 0.017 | 309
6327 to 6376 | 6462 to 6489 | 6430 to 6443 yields 0.017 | 309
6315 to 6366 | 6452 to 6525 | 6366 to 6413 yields -0.001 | 306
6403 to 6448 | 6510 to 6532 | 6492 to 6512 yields 0.023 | 315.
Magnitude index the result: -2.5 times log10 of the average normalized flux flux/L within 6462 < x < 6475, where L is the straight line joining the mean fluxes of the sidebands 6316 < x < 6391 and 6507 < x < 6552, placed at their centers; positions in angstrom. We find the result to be 0.03 mag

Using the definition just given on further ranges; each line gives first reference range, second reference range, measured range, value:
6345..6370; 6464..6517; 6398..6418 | 0.01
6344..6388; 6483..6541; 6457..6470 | 0.02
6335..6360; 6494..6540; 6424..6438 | 0.02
